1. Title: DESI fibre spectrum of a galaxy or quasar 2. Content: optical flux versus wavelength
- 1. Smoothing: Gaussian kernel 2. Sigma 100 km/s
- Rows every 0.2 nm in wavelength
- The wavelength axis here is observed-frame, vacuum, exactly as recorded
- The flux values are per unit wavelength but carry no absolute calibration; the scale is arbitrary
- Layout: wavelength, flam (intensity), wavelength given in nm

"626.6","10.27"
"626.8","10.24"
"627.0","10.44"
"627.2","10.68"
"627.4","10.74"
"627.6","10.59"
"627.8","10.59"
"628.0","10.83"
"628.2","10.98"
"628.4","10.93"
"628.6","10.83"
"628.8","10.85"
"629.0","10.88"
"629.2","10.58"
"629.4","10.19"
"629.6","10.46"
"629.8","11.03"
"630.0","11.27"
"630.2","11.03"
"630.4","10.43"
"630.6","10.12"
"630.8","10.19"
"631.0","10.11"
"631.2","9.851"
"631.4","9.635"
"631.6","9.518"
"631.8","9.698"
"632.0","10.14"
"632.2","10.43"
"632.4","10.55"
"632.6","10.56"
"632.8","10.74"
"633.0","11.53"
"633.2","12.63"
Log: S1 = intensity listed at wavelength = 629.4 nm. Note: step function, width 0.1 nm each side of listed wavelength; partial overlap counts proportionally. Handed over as 10.19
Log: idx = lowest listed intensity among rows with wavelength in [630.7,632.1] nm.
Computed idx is 9.518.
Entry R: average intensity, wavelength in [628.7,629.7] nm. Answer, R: 10.6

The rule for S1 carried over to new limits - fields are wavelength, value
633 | 11.53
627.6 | 10.59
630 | 11.27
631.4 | 9.635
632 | 10.14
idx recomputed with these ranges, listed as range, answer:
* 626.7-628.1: 10.24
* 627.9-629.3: 10.58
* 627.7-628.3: 10.59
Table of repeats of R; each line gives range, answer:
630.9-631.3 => 9.98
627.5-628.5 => 10.8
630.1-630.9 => 10.4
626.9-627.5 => 10.6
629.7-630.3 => 11.1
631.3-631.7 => 9.58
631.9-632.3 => 10.3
